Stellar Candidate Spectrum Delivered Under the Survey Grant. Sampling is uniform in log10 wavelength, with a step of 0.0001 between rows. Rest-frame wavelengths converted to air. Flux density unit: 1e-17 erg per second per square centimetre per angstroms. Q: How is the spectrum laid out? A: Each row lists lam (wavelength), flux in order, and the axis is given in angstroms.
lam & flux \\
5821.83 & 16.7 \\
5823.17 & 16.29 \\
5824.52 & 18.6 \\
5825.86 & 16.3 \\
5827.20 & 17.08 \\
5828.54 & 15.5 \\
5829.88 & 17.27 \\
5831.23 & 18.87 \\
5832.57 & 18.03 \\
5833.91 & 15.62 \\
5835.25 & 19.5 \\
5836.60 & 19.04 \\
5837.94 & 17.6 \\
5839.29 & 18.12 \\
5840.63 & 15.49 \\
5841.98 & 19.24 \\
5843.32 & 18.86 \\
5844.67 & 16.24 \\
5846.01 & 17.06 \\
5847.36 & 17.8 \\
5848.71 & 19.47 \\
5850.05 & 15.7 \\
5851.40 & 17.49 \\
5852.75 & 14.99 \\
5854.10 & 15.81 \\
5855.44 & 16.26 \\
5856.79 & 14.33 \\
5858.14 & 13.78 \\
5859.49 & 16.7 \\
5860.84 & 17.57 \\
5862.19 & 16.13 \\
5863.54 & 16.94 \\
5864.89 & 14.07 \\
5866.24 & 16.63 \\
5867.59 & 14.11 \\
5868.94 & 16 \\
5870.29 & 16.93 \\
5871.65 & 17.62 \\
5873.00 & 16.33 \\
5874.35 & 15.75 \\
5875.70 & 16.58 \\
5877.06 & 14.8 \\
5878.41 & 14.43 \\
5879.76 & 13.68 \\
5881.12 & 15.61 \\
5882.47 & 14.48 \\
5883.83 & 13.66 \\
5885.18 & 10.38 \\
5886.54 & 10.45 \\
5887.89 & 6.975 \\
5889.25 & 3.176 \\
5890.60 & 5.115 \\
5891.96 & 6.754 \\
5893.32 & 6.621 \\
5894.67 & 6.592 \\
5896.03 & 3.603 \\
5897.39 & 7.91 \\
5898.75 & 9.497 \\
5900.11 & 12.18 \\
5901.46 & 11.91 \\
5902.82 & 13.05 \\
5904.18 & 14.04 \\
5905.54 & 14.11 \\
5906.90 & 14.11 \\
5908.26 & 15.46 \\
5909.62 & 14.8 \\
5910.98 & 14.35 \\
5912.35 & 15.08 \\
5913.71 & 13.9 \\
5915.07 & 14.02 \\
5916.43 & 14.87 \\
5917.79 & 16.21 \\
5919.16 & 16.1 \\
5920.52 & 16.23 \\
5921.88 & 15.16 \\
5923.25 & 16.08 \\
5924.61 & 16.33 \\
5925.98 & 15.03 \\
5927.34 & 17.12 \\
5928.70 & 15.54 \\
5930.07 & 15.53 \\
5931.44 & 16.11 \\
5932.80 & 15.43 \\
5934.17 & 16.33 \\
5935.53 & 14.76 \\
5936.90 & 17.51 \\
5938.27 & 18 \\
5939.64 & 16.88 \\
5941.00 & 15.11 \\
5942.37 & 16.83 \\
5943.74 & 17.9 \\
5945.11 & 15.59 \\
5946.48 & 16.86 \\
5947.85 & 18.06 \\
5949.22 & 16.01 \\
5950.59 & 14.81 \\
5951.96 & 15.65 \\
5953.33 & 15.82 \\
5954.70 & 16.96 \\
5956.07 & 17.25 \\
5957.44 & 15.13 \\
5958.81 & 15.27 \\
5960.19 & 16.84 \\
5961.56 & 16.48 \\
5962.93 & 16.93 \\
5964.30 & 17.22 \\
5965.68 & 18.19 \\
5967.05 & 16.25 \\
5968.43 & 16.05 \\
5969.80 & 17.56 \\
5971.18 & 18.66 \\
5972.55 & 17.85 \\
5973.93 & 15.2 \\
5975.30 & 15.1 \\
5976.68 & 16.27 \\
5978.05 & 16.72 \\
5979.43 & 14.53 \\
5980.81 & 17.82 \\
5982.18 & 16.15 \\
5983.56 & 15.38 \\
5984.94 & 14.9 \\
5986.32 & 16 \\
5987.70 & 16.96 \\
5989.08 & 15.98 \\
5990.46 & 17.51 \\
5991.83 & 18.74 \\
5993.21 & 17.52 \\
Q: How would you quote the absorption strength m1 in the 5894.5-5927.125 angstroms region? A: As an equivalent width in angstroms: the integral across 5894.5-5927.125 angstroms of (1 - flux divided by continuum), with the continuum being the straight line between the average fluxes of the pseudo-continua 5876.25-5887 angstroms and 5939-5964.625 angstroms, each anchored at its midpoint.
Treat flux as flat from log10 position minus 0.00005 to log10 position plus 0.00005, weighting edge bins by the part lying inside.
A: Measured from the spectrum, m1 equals 2.8 angstroms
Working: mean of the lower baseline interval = 13.5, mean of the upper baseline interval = 16.4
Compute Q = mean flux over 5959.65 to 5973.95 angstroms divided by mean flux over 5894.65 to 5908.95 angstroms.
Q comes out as 1.5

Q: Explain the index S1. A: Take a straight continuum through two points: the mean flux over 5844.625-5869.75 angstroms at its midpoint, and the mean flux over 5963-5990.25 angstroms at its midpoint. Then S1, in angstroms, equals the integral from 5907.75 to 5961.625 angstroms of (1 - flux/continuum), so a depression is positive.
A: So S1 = 1.5 angstroms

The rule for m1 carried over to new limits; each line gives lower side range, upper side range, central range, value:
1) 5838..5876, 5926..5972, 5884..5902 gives 9.4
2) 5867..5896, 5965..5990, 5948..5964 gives -0.8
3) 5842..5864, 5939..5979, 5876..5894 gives 6.5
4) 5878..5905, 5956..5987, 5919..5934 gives -3.6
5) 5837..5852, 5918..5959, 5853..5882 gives 2.6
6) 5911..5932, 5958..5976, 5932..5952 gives -0.4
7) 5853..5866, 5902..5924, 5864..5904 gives 8.9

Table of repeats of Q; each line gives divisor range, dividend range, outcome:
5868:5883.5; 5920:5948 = 1.04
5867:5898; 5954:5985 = 1.42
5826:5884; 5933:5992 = 1.00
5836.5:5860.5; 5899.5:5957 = 0.92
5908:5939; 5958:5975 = 1.07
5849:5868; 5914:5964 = 1.02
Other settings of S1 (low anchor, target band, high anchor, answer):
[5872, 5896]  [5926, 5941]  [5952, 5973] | -1.5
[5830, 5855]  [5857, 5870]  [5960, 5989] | 1.2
